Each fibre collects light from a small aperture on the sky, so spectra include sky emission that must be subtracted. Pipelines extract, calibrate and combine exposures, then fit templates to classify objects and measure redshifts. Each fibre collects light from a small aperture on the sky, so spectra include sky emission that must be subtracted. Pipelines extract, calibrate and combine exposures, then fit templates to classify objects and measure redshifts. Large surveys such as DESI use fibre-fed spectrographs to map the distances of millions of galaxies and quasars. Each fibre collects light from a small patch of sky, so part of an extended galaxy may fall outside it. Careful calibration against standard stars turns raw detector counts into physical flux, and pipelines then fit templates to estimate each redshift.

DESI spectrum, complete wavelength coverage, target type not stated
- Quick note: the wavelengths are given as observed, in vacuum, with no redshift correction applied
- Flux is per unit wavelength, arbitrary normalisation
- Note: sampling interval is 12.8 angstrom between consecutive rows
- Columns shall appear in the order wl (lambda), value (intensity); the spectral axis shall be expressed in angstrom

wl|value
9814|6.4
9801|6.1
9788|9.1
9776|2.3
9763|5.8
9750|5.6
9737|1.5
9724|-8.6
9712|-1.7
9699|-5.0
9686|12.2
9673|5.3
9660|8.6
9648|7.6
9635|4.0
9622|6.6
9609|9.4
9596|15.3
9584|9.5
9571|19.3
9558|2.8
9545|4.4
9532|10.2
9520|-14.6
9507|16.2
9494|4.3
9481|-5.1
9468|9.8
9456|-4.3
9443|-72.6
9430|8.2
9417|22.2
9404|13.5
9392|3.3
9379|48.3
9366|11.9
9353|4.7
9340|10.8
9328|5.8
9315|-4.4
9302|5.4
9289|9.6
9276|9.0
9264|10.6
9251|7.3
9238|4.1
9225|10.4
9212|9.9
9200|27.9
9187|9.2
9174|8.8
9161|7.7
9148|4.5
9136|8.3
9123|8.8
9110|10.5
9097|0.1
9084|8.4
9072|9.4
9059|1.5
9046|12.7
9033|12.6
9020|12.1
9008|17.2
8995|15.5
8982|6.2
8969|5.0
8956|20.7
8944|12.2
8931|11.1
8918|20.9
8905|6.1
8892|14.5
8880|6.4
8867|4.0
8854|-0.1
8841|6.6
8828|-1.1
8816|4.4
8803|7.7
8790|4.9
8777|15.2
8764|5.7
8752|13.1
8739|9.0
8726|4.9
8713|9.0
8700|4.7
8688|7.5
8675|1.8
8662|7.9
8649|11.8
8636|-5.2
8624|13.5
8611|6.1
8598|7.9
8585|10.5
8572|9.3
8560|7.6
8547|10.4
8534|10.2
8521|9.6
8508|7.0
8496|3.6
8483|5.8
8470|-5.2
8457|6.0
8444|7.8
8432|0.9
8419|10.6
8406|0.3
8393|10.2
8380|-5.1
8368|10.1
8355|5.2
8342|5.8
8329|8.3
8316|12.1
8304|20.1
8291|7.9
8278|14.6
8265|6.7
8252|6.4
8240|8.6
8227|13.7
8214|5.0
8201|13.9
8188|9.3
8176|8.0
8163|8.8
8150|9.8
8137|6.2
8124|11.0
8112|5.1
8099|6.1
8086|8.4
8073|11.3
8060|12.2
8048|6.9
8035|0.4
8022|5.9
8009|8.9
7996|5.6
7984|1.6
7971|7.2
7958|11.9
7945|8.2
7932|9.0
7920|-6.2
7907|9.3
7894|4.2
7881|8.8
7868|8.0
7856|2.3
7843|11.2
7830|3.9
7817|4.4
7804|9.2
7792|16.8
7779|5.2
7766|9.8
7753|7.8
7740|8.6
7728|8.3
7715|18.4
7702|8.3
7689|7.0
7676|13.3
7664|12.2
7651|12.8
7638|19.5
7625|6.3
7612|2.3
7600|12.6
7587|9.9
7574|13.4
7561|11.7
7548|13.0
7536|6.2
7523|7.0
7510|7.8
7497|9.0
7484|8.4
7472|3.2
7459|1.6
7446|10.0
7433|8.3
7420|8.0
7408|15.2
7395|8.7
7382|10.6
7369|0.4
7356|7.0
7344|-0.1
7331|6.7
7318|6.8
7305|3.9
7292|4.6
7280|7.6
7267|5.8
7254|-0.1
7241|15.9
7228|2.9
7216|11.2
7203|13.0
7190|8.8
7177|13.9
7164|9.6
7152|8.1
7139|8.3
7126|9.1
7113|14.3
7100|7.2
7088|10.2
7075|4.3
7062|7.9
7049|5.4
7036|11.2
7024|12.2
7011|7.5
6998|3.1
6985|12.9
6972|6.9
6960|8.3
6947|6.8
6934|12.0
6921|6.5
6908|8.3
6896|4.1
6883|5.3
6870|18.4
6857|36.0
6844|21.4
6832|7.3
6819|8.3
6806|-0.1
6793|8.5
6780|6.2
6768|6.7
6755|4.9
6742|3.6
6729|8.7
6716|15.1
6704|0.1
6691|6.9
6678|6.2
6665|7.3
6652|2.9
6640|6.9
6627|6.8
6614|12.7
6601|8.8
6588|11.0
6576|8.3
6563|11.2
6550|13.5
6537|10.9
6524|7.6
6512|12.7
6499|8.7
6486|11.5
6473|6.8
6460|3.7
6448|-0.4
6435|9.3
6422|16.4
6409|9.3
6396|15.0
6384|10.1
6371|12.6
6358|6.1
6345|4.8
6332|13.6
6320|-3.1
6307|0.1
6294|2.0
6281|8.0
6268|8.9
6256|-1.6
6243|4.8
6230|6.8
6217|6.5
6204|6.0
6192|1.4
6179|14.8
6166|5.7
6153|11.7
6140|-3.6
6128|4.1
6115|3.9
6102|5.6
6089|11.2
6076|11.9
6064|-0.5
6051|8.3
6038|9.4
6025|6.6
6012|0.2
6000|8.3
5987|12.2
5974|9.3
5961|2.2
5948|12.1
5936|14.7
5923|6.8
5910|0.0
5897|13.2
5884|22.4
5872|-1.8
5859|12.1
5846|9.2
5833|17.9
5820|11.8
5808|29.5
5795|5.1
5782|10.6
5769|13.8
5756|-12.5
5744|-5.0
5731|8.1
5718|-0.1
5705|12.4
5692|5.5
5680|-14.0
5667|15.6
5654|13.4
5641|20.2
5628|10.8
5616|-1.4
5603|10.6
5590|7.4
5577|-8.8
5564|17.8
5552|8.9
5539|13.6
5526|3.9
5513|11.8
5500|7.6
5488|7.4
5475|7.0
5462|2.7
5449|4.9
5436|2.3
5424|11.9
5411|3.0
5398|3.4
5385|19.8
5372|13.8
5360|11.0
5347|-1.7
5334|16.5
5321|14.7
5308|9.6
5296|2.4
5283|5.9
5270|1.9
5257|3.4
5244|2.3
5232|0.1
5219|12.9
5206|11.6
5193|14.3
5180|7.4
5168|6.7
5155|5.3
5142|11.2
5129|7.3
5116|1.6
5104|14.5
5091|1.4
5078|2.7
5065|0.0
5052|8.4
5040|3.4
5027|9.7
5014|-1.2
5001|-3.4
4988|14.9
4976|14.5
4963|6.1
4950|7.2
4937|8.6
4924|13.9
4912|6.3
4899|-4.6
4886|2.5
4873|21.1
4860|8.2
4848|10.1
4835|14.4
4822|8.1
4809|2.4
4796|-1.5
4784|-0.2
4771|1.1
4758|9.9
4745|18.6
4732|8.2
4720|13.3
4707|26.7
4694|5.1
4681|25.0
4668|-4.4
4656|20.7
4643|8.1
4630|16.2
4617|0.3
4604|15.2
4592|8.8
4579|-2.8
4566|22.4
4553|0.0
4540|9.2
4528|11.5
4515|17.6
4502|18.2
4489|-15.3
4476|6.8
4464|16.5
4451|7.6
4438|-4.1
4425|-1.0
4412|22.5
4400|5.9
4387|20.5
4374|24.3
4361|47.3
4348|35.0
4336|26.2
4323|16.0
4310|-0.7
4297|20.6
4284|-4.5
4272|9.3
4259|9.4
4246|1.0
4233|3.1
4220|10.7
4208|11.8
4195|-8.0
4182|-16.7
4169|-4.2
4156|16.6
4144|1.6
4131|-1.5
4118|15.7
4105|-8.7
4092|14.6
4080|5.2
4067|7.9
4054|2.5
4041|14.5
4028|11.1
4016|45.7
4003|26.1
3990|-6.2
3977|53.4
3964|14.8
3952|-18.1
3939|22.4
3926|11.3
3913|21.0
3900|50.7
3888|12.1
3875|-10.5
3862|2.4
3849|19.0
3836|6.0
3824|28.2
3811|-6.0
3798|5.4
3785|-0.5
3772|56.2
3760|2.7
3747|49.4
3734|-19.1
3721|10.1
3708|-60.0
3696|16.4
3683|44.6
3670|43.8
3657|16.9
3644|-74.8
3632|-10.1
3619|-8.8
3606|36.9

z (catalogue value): 0.838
